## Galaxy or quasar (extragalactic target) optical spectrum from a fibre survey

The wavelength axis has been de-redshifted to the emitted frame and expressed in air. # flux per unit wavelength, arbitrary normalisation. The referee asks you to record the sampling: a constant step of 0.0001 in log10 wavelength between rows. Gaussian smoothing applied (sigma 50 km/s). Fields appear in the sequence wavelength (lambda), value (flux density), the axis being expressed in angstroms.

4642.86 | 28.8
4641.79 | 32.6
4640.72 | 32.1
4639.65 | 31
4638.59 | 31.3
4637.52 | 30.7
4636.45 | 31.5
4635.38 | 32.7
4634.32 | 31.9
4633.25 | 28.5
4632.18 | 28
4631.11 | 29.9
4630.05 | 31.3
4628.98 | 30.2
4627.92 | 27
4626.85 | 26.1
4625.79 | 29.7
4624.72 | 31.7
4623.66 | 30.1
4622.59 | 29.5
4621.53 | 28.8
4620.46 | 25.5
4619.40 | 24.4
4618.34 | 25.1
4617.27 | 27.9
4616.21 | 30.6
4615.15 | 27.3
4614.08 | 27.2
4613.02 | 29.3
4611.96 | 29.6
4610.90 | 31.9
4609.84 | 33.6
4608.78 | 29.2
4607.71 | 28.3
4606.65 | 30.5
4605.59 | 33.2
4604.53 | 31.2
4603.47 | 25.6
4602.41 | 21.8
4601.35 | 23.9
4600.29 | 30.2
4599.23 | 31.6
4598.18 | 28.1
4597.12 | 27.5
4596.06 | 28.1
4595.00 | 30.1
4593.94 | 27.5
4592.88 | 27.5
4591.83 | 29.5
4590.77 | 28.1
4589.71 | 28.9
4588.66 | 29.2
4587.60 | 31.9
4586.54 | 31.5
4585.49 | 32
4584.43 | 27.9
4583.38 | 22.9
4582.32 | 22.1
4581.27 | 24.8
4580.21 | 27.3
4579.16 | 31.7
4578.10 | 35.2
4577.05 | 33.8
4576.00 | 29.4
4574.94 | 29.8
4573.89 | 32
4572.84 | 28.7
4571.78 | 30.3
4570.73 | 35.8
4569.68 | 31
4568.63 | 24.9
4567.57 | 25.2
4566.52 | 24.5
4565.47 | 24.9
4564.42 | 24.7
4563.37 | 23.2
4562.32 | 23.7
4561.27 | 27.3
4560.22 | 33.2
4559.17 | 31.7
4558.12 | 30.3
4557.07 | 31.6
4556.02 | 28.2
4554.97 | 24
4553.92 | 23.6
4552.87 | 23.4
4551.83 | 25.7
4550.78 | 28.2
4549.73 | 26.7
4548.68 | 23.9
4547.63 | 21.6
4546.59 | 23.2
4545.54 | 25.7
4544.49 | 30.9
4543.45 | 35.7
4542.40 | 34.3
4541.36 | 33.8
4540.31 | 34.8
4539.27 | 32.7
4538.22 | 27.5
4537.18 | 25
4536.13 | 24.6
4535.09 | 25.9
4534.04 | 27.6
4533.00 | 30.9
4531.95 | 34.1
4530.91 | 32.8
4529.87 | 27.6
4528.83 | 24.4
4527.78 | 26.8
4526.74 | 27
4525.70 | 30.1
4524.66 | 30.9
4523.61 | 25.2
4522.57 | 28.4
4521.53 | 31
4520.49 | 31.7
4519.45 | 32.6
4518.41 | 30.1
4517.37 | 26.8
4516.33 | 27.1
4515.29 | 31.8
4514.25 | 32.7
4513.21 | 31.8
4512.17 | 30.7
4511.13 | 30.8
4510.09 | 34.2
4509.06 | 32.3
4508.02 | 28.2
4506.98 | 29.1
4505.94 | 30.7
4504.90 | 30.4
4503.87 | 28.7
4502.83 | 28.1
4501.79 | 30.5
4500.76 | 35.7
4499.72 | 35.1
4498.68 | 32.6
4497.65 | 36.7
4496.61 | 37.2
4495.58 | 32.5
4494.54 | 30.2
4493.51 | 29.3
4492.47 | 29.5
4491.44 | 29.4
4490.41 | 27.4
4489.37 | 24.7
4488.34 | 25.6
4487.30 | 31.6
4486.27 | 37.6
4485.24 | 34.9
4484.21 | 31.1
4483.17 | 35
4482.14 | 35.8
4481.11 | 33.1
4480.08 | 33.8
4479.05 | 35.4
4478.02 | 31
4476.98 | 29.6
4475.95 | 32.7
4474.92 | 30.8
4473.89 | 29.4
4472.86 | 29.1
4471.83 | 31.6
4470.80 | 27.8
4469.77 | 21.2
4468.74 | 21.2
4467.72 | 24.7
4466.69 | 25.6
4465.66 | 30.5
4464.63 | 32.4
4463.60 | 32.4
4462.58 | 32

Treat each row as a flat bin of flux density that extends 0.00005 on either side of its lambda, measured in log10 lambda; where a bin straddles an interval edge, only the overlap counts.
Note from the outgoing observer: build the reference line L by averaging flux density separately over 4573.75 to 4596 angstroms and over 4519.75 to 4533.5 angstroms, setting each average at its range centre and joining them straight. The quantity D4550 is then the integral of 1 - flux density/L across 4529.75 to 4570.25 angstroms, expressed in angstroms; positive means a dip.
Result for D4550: 1.9 angstroms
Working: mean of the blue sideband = 29.3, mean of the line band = 27.9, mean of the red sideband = 29.1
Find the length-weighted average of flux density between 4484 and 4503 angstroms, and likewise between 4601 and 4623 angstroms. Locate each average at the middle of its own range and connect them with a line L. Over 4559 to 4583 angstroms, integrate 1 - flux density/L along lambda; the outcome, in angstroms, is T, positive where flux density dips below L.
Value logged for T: 0.87 angstroms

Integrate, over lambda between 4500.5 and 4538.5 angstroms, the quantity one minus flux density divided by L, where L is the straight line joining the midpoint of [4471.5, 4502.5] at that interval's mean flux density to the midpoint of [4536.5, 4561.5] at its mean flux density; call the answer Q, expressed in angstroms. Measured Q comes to 0.7 angstroms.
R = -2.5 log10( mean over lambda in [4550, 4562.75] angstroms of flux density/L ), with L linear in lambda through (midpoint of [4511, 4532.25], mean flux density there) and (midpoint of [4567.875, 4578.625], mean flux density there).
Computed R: 0.11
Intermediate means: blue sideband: 29.7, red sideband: 31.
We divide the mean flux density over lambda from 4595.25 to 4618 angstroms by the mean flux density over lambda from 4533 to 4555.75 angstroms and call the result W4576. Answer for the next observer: 1.04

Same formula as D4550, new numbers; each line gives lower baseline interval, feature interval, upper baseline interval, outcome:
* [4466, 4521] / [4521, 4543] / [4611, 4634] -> 0.5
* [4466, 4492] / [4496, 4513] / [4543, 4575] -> -1.6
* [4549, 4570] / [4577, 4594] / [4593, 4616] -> -0.5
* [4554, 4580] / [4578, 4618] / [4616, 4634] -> -0.1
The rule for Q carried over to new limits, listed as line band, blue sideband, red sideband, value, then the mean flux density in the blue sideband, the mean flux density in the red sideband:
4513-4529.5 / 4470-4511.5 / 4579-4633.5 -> 0.8 angstroms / 31.4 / 28.5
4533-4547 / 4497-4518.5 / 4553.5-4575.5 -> 0.0 angstroms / 31.2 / 28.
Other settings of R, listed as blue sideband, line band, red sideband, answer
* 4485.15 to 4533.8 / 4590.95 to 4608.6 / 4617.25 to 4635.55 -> 0.03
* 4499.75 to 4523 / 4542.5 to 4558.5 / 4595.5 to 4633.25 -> 0.11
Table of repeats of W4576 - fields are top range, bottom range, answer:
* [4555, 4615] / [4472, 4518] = 0.92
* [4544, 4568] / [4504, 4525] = 0.87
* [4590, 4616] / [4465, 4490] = 0.96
